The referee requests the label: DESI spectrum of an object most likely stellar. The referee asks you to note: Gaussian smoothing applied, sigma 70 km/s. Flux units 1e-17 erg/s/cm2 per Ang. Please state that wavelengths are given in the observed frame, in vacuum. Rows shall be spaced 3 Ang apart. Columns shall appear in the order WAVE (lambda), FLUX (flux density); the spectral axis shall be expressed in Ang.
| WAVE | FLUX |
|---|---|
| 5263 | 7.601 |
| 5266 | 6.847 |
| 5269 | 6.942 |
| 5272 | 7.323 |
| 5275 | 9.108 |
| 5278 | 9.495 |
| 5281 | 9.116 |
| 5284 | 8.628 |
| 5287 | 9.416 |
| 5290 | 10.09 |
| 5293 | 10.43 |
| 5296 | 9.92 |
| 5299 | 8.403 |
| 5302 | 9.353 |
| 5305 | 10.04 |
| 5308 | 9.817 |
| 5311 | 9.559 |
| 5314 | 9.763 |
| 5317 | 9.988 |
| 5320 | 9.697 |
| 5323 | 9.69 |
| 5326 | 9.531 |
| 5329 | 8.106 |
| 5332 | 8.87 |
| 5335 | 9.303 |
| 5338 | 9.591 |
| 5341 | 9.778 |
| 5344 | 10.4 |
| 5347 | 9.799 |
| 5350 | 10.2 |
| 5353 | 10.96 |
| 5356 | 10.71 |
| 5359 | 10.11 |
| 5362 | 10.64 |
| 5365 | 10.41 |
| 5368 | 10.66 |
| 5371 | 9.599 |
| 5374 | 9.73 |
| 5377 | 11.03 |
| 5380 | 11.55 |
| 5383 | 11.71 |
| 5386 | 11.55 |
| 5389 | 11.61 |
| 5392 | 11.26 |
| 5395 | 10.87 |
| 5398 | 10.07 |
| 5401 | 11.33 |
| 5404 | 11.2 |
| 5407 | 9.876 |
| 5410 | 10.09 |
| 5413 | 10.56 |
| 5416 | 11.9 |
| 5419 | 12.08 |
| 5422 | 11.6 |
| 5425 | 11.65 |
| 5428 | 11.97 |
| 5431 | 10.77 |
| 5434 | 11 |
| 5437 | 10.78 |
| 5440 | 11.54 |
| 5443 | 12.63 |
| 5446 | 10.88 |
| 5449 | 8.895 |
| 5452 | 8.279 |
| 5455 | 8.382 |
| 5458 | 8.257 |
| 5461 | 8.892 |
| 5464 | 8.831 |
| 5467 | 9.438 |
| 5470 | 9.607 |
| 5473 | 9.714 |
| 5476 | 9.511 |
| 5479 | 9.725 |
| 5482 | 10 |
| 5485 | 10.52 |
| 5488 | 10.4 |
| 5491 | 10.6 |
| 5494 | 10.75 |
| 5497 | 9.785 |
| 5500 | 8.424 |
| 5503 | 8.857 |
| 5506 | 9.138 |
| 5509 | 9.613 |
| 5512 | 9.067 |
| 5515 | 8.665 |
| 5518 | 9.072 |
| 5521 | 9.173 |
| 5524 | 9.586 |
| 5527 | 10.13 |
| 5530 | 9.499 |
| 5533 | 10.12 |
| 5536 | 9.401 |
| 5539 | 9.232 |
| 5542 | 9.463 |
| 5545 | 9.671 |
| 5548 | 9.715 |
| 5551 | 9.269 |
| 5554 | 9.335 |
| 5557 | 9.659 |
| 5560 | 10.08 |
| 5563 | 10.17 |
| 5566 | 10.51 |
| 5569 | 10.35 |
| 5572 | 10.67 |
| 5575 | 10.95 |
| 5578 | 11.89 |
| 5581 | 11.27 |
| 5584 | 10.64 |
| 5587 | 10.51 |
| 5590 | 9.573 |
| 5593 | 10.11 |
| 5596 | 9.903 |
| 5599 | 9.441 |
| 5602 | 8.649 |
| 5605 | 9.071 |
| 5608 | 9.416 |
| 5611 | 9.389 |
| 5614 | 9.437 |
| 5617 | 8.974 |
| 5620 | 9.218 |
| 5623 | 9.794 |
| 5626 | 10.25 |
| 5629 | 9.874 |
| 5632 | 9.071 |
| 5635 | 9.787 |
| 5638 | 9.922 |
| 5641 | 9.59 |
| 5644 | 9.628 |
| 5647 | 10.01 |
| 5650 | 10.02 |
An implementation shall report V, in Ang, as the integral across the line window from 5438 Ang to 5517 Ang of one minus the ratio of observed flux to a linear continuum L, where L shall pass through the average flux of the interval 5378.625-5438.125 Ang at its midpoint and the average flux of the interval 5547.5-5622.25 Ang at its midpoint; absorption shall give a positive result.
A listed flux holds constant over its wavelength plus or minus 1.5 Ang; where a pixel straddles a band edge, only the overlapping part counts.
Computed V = 7.8 Ang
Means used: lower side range 11.2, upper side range 9.93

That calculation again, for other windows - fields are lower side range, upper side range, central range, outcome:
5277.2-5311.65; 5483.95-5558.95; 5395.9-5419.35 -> -3.2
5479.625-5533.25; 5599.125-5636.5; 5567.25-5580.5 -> -2.1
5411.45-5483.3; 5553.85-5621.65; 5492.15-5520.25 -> 2.4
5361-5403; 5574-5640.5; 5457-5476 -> 2.4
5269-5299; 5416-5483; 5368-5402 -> -3.9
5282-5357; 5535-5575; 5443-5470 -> 1.5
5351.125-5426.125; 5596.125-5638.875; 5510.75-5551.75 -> 2.3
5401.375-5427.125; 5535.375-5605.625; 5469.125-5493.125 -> 1.4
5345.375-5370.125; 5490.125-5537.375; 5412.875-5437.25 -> -3.5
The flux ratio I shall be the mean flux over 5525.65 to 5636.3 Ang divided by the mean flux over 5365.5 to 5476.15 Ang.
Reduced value 0.94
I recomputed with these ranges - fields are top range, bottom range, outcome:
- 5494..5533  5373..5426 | 0.84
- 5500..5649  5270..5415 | 0.97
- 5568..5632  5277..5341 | 1.05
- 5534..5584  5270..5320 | 1.08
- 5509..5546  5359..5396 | 0.87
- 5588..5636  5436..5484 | 0.98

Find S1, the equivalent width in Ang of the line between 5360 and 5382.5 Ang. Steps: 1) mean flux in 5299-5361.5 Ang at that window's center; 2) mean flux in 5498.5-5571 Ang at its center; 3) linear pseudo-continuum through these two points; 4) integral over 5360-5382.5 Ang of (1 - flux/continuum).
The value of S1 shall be -2.0 Ang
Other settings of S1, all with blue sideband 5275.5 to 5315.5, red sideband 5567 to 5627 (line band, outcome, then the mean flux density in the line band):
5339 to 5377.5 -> -2.6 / 10.3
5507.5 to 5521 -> 1.0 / 9.11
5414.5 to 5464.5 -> -4.0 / 10.5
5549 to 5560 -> 0.4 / 9.52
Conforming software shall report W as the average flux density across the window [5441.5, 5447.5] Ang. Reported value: 11.8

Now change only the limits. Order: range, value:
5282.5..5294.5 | 9.64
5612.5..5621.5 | 9.21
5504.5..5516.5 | 9.12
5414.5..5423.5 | 11.9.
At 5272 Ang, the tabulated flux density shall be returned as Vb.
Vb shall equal 7.323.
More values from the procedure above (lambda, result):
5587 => 10.51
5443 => 12.63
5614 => 9.437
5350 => 10.2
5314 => 9.763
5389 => 11.61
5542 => 9.463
